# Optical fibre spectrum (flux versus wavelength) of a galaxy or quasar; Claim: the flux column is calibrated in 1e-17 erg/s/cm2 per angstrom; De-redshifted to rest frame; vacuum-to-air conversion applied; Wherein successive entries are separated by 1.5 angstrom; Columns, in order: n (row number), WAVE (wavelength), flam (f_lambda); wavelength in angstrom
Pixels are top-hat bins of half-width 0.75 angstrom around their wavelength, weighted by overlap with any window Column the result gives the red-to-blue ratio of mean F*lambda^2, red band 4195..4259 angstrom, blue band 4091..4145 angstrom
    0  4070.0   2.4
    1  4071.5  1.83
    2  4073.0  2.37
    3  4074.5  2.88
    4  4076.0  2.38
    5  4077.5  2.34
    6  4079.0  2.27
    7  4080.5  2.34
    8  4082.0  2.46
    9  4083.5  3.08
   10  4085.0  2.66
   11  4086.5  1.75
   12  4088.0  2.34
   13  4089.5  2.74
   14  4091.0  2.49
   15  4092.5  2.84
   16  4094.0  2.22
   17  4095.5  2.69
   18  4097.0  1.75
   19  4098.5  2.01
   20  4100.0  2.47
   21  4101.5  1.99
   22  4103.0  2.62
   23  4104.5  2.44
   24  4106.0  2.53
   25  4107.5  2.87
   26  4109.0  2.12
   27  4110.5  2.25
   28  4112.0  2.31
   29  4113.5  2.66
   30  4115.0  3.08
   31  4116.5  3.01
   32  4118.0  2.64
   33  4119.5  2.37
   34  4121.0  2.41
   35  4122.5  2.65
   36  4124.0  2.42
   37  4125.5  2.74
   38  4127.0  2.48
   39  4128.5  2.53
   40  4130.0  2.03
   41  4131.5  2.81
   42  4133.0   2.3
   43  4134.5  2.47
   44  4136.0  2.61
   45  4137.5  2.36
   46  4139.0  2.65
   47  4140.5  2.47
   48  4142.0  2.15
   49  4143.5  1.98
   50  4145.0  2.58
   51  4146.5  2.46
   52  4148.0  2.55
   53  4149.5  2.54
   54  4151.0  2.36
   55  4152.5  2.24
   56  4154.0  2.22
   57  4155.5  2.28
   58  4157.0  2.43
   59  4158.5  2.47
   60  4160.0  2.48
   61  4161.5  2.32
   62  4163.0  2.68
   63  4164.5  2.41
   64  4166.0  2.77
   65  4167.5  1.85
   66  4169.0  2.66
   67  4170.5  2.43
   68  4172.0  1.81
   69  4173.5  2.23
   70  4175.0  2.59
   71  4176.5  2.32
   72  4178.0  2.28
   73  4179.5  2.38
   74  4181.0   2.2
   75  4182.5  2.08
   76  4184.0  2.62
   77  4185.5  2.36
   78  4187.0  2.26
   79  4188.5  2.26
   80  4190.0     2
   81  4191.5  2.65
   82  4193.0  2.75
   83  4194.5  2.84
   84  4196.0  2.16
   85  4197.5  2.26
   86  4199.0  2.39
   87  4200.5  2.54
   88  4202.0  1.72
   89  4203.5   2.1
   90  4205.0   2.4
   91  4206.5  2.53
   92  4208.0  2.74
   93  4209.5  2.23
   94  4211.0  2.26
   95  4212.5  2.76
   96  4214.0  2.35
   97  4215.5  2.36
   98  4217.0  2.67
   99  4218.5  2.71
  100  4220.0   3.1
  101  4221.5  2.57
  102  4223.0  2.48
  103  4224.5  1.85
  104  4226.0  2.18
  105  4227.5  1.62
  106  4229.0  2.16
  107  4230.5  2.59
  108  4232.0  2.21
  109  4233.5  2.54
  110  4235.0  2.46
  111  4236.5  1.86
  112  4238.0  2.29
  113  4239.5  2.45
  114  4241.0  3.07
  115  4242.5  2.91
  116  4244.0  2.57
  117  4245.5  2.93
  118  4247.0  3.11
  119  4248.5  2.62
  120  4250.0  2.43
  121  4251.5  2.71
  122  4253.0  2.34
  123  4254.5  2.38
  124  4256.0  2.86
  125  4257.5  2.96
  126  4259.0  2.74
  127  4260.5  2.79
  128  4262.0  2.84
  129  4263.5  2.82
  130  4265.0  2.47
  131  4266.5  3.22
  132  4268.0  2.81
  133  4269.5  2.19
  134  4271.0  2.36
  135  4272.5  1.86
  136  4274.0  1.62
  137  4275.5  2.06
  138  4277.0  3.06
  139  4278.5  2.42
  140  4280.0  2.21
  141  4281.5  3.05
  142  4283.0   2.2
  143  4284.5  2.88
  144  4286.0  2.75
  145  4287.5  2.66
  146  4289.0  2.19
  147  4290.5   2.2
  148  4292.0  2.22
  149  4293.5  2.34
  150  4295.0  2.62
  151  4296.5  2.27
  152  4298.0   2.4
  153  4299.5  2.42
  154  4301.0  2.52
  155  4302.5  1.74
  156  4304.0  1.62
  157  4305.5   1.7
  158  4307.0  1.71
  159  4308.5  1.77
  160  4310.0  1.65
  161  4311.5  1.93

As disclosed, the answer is 1.1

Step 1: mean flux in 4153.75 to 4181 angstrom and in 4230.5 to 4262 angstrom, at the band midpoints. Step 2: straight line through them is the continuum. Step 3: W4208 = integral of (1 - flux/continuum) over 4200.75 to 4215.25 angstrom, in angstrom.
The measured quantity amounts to 0.84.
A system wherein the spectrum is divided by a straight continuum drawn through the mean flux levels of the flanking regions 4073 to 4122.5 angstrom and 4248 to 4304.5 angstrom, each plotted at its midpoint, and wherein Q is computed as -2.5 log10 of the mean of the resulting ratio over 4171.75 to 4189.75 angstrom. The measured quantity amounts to 0.08 mag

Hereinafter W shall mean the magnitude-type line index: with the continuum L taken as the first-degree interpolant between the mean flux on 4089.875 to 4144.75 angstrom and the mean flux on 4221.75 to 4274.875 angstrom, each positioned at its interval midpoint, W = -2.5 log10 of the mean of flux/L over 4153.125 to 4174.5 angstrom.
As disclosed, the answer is 0.05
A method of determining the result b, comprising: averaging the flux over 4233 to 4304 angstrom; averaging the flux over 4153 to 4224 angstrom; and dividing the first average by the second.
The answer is 1.05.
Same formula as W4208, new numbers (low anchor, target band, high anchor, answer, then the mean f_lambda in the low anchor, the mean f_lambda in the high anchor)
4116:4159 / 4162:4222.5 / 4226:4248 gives 1.4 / 2.45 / 2.47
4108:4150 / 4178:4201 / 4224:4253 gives 0.8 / 2.49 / 2.45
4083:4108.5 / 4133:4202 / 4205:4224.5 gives 3.1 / 2.43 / 2.53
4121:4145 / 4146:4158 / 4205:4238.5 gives 0.2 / 2.45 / 2.39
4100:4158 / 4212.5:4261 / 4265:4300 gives -1.7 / 2.46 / 2.44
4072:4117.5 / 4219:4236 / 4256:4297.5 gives 1.1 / 2.46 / 2.52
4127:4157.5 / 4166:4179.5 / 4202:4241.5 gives 0.5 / 2.4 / 2.39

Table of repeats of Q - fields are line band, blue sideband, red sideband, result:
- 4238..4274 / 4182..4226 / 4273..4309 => -0.14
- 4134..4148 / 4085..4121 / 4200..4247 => 0.01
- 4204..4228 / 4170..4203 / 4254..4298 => -0.02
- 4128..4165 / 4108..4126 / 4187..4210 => 0.03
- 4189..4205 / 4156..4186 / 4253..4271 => 0.05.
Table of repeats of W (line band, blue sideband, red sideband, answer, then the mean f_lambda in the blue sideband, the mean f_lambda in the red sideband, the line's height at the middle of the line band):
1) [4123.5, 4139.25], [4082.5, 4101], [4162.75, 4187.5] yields -0.047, 2.41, 2.34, 2.38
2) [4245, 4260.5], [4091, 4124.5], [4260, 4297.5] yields -0.096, 2.47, 2.48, 2.48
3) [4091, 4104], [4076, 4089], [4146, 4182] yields 0.031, 2.41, 2.37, 2.4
